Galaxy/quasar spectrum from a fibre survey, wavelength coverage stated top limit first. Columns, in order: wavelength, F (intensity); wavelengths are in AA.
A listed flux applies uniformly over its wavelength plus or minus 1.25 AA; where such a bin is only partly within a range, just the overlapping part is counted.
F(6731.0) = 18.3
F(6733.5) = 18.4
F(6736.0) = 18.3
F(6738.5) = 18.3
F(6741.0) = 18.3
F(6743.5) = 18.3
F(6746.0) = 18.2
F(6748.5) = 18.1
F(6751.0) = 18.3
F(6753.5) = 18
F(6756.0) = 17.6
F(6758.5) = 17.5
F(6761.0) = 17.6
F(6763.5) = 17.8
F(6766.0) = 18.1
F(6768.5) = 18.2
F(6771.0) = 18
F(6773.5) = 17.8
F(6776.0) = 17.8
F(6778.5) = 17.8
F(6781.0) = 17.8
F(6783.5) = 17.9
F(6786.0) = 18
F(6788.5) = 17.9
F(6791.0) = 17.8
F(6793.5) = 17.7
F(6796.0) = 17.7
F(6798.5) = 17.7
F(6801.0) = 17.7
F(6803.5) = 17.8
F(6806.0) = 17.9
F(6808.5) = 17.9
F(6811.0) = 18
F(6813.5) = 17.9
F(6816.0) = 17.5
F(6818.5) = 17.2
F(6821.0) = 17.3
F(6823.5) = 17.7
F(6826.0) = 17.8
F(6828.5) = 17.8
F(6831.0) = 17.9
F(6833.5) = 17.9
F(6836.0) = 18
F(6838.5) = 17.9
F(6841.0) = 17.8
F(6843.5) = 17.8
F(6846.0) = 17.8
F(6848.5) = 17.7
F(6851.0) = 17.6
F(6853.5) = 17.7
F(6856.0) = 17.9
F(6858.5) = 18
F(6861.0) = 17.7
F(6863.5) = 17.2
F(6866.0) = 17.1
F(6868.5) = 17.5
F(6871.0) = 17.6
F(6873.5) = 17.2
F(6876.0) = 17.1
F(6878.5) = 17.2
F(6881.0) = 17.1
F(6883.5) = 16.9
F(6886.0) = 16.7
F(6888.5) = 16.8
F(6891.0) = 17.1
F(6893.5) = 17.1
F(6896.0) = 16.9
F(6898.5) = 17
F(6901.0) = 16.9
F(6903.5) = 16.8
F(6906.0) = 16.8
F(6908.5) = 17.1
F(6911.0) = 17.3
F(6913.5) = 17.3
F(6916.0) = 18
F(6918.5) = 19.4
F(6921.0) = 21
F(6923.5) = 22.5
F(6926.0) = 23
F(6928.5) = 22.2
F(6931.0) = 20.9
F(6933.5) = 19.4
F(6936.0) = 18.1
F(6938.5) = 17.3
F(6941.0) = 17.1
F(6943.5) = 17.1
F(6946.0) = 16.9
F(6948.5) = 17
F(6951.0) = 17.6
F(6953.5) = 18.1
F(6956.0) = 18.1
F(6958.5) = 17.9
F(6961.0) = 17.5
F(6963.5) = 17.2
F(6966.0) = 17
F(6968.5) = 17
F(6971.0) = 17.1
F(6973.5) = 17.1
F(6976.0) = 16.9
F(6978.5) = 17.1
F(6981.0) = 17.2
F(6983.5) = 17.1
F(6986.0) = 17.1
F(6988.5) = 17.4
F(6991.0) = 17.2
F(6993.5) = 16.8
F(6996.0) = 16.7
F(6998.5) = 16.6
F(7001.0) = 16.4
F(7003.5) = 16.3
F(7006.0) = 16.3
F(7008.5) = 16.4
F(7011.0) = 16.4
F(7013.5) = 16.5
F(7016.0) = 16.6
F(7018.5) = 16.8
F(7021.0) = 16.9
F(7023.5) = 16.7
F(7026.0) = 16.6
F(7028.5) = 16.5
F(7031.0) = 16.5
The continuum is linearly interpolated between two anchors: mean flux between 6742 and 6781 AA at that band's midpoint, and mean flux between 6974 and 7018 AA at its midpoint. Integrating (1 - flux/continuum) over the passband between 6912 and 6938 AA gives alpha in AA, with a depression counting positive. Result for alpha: -4.5 AA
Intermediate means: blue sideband 17.9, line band 20.1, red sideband 16.8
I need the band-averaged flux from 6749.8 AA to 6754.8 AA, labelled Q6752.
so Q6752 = 18.1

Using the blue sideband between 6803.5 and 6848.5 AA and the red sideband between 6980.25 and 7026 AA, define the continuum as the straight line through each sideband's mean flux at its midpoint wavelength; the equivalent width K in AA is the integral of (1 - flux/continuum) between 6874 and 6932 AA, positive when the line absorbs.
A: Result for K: -3.0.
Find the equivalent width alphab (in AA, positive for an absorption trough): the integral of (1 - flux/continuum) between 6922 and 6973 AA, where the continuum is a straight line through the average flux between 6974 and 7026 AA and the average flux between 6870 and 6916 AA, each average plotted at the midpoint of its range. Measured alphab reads -4.6 AA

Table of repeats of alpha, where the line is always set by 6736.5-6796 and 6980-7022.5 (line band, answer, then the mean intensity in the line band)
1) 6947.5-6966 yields -0.68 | 17.6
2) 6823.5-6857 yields -0.46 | 17.8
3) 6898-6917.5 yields 0.04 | 17.2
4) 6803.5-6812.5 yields -0.09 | 17.9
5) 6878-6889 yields 0.26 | 16.9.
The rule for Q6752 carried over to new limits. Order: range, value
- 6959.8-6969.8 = 17.2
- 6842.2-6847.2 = 17.8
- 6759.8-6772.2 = 17.9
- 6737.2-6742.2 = 18.3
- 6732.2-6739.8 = 18.3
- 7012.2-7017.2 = 16.5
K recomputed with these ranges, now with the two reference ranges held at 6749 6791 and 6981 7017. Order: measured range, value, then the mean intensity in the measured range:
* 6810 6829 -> 0.0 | 17.6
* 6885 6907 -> 0.4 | 16.9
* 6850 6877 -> -0.2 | 17.5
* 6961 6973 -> -0.2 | 17.1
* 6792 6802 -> 0.0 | 17.7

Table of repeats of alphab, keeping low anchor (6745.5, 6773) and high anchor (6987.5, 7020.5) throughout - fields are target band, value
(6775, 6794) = -0.04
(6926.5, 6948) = -2.18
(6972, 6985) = -0.23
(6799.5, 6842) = -0.37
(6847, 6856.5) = -0.14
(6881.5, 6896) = 0.27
